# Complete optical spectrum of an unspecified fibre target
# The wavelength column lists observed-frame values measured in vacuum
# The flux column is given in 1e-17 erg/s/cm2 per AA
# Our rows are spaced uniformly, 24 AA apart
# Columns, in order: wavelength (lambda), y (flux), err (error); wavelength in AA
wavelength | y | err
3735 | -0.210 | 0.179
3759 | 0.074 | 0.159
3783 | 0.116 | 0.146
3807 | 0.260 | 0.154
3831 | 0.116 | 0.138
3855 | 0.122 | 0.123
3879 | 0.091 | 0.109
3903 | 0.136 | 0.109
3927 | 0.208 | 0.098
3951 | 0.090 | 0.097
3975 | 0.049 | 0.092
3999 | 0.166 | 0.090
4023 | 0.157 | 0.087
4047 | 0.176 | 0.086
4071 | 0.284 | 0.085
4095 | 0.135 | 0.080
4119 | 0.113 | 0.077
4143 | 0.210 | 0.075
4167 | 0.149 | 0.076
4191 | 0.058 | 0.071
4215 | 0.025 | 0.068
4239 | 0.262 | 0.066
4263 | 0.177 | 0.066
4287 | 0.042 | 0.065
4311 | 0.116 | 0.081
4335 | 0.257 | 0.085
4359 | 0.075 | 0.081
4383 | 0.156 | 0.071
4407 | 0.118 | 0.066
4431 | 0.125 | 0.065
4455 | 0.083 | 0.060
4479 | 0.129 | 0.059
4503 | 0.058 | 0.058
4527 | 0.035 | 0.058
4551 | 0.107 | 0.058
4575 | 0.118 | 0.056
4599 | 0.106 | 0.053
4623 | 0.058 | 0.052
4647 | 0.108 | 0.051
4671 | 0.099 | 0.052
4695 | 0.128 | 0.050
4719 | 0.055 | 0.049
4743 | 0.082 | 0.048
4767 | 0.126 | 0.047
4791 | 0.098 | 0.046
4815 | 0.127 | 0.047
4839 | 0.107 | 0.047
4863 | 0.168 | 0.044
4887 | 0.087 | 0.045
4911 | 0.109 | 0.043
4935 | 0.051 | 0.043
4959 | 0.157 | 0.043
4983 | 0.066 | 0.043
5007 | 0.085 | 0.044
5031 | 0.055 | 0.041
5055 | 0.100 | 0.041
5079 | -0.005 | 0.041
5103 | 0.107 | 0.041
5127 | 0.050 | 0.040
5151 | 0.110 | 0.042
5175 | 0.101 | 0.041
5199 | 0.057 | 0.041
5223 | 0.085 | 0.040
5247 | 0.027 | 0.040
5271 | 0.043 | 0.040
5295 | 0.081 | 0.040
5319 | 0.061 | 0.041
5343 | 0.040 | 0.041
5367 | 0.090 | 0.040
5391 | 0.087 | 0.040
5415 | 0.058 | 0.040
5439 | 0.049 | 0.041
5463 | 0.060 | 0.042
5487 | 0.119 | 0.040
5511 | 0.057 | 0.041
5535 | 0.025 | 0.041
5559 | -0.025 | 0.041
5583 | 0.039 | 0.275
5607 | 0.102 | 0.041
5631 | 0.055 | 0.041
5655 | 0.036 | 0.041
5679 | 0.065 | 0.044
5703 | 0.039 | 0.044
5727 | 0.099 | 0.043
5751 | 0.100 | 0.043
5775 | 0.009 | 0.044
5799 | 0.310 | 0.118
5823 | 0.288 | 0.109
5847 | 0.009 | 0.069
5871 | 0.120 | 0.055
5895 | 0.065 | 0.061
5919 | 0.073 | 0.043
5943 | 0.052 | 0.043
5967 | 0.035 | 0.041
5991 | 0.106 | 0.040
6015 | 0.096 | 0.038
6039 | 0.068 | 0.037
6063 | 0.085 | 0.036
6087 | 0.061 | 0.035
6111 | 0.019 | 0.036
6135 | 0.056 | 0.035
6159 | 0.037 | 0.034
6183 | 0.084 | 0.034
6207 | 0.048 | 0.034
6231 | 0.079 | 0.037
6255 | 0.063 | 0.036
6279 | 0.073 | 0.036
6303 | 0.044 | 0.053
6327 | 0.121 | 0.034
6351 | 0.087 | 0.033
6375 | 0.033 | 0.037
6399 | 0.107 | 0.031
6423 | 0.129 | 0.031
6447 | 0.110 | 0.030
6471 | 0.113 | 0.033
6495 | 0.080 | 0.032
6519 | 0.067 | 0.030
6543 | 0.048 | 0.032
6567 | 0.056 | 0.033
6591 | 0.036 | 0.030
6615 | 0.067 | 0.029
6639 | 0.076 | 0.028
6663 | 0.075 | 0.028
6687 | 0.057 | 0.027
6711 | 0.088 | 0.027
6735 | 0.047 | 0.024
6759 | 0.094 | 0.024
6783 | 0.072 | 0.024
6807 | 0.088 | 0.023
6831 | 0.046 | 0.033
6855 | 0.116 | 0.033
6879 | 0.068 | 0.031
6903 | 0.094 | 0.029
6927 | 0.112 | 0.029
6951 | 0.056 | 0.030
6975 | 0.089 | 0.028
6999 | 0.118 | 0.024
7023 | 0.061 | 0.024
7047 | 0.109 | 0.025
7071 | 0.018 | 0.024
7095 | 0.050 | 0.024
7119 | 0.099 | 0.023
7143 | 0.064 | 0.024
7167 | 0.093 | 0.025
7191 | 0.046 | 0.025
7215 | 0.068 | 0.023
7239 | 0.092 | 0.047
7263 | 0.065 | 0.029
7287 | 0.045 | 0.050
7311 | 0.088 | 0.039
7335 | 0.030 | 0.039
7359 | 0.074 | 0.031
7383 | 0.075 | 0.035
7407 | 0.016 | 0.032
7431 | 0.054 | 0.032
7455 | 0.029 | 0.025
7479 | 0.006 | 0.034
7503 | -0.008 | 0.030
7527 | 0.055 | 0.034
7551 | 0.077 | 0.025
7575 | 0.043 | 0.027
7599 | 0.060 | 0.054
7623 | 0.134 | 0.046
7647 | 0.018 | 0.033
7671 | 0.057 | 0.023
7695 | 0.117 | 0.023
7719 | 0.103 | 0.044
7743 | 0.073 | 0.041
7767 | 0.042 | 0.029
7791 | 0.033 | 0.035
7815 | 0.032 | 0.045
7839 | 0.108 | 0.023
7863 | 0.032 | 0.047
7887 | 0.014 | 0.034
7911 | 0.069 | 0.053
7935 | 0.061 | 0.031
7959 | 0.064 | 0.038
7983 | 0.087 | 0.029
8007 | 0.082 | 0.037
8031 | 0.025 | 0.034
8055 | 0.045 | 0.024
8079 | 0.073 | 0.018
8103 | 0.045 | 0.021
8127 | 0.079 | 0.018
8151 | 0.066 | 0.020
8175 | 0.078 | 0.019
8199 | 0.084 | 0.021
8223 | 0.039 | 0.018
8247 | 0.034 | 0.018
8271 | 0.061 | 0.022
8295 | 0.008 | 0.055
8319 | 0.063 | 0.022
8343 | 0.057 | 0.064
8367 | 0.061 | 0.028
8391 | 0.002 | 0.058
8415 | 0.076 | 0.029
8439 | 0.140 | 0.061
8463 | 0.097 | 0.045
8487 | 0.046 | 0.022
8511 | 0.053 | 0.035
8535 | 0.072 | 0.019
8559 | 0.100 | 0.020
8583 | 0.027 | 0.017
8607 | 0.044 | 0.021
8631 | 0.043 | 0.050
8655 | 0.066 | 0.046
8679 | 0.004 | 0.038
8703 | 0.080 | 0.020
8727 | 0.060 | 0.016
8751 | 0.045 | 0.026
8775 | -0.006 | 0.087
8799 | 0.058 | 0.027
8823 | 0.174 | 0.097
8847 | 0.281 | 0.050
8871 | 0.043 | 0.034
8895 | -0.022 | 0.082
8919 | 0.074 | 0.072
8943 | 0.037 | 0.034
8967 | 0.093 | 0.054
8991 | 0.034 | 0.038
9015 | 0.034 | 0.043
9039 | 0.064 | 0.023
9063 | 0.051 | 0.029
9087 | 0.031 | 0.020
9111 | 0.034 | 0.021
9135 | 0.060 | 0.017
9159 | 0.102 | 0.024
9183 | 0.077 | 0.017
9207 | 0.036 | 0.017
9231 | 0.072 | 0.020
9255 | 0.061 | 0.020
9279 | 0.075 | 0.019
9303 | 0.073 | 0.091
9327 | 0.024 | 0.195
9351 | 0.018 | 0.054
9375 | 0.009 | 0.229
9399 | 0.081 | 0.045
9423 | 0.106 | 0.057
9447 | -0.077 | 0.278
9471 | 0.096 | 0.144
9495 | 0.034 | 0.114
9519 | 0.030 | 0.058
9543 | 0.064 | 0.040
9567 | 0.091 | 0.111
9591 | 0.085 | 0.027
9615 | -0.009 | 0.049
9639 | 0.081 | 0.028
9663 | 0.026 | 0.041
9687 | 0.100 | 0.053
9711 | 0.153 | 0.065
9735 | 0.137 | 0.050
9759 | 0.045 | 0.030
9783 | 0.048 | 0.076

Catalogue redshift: 1.37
